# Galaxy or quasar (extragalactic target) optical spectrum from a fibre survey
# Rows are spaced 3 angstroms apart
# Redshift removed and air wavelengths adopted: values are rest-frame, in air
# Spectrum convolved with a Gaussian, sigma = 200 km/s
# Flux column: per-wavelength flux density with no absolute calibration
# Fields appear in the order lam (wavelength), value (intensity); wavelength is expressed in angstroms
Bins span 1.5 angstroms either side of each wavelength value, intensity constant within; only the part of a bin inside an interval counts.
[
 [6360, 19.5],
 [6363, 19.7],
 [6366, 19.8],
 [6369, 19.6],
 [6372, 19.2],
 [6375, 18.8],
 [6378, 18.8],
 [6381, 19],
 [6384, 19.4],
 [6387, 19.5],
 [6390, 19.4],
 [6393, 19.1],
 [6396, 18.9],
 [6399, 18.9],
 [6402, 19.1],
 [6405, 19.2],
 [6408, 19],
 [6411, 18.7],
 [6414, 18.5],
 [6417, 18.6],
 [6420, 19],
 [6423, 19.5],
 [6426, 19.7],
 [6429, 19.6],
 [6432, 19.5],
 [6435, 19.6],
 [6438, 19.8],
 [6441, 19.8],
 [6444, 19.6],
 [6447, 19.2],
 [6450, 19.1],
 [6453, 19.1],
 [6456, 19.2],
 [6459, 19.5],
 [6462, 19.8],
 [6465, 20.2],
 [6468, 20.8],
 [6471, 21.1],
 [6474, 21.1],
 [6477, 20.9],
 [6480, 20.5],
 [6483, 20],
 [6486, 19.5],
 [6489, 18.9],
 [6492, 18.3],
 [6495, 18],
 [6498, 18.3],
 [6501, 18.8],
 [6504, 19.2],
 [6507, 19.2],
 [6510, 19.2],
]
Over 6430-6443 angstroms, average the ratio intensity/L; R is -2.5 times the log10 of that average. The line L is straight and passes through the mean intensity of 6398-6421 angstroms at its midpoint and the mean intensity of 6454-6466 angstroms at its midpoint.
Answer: -0.02 mag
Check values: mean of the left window 18.9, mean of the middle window 19.7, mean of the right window 19.6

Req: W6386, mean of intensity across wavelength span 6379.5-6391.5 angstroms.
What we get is 19.3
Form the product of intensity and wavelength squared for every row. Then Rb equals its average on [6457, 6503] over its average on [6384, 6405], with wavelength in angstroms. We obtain 1.1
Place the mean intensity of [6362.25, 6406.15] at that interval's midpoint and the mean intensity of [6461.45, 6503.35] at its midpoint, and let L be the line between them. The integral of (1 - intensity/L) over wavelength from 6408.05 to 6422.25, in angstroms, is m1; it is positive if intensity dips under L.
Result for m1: 0.4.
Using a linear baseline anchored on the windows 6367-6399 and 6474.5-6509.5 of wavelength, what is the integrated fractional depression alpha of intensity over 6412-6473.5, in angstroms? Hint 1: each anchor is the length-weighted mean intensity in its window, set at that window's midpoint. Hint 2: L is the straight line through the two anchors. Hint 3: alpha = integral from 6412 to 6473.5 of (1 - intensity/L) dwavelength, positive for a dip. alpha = -1.1 angstroms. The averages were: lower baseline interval 19.2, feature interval 19.6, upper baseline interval 19.3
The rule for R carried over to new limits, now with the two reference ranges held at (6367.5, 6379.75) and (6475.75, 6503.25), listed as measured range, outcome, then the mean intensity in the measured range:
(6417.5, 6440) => -0.02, 19.5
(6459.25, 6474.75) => -0.07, 20.5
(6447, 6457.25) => 0.00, 19.1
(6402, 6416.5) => 0.02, 18.9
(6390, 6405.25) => 0.00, 19.1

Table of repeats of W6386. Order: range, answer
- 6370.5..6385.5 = 19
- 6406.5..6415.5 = 18.7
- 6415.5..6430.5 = 19.3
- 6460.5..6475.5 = 20.6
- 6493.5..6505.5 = 18.6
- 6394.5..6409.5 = 19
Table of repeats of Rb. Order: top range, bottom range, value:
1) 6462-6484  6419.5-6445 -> 1.07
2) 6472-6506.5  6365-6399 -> 1.05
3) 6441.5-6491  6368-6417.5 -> 1.07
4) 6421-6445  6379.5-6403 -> 1.04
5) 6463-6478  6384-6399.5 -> 1.11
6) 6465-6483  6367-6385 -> 1.12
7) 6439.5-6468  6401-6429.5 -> 1.04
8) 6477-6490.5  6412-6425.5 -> 1.07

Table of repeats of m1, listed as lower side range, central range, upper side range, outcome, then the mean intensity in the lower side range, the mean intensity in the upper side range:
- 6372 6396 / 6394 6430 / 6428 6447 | 0.6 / 19.1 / 19.6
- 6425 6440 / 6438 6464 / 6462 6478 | 0.9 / 19.6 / 20.7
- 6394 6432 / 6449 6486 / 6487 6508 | -2.5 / 19.1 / 18.7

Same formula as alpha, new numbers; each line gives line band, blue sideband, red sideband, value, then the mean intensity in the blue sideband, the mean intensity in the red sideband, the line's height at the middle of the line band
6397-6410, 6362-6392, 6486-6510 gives 0.1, 19.3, 18.8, 19.2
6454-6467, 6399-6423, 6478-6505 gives -0.5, 18.9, 19.1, 19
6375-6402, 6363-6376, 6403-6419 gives 0.0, 19.4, 18.8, 19.1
